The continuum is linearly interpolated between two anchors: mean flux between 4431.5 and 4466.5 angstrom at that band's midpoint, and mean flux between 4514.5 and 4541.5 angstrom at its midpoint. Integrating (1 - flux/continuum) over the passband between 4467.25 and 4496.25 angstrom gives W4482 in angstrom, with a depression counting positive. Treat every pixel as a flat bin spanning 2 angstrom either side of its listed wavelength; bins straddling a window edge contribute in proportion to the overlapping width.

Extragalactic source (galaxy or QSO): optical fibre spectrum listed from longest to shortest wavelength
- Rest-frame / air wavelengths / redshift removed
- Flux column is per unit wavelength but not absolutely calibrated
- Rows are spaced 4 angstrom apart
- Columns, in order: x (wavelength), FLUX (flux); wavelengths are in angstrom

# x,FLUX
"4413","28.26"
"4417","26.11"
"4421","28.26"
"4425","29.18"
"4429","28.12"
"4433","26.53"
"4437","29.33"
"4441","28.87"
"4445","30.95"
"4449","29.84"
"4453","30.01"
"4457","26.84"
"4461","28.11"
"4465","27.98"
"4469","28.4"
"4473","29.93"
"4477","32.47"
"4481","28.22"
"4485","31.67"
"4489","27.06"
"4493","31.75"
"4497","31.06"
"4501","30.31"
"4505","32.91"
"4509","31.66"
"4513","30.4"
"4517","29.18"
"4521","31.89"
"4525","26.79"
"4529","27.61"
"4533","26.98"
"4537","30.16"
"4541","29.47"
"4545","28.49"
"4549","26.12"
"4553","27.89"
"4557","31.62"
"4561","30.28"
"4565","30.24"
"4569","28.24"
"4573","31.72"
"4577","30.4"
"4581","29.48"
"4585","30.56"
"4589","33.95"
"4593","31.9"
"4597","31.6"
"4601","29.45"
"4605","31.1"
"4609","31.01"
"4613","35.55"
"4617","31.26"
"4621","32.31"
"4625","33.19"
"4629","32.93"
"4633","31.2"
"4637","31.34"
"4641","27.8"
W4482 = -1.2 angstrom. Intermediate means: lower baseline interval 28.8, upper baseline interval 28.9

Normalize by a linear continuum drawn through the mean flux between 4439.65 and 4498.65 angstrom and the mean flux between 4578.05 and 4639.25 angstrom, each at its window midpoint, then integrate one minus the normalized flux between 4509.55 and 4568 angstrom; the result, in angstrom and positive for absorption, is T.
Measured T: 2.9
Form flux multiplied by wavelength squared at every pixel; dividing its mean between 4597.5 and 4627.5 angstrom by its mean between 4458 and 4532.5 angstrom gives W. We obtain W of 1.13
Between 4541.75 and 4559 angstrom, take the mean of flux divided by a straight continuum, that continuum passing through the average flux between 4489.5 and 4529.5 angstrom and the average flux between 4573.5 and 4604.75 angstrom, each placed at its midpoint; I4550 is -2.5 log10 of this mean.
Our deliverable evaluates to 0.08 mag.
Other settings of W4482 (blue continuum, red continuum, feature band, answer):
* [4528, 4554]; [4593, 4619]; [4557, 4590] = -0.7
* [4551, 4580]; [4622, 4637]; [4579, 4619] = -0.5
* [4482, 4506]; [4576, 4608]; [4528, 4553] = 2.2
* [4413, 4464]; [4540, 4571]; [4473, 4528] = -3.0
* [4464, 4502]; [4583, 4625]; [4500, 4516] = -0.5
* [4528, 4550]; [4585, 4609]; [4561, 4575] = -0.1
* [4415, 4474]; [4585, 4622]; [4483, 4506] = -0.8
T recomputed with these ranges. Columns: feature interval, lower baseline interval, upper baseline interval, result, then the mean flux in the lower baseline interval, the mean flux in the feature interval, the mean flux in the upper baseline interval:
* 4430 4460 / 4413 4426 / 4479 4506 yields -0.2 angstrom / 27.8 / 28.9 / 30.3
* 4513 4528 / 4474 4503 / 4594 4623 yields 0.7 angstrom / 30.3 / 29.3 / 31.8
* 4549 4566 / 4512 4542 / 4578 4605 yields 0.3 angstrom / 29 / 29.5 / 31.1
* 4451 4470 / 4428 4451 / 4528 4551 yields 0.4 angstrom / 29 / 28.3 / 28.2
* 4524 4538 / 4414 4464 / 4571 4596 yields 1.2 angstrom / 28.5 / 27.8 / 31.3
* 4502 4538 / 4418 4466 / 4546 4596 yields -0.2 angstrom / 28.6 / 29.7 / 30.2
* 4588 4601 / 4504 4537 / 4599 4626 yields -0.2 angstrom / 29.6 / 31.9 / 31.9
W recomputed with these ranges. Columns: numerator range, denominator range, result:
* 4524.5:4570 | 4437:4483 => 1.02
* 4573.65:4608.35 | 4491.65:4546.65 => 1.07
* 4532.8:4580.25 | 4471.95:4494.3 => 1.01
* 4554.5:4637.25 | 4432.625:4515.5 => 1.11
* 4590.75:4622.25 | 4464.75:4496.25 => 1.13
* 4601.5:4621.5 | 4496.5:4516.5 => 1.08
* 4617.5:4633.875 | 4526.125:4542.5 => 1.19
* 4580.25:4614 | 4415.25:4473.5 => 1.18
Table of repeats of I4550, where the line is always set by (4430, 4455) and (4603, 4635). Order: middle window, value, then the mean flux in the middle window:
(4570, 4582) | 0.040 mag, 30.4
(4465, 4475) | 0.028 mag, 28.9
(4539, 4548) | 0.085 mag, 28.7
